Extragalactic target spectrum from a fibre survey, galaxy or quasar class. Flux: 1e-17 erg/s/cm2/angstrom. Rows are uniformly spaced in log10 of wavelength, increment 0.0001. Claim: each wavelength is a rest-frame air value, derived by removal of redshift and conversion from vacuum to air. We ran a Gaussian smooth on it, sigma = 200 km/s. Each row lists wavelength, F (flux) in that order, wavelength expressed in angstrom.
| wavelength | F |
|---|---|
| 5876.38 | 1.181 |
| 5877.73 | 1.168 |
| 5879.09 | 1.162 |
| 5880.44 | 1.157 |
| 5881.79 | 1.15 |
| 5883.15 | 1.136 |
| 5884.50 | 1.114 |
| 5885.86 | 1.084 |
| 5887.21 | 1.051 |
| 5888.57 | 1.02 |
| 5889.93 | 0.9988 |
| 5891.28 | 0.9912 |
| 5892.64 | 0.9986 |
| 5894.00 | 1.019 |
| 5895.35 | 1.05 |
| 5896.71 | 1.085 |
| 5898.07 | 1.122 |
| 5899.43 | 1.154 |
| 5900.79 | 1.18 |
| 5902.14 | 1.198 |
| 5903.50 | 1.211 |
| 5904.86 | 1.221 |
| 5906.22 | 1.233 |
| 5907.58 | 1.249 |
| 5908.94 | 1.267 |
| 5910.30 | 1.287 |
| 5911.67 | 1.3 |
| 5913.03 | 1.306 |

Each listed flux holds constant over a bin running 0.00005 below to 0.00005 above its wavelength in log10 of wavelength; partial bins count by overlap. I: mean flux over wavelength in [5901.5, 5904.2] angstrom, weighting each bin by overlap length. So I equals 1.2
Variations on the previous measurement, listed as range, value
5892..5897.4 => 1.04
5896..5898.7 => 1.1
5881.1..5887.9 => 1.11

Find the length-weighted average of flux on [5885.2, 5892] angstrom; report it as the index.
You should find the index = 1.03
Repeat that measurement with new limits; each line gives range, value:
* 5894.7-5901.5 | 1.12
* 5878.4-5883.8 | 1.15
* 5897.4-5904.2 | 1.17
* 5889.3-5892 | 0.996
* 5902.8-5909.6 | 1.24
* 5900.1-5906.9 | 1.21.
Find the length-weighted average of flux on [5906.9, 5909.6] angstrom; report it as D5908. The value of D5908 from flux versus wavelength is 1.26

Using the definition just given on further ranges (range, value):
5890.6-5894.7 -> 1.01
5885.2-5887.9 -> 1.07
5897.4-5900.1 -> 1.14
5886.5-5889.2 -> 1.04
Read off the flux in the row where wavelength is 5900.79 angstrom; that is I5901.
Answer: 1.18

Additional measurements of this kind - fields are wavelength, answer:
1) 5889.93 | 0.9988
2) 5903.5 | 1.211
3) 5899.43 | 1.154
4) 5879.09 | 1.162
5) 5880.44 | 1.157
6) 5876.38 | 1.181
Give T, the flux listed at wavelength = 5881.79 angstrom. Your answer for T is 1.15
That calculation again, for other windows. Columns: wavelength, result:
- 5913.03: 1.306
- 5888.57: 1.02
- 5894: 1.019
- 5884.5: 1.114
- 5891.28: 0.9912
